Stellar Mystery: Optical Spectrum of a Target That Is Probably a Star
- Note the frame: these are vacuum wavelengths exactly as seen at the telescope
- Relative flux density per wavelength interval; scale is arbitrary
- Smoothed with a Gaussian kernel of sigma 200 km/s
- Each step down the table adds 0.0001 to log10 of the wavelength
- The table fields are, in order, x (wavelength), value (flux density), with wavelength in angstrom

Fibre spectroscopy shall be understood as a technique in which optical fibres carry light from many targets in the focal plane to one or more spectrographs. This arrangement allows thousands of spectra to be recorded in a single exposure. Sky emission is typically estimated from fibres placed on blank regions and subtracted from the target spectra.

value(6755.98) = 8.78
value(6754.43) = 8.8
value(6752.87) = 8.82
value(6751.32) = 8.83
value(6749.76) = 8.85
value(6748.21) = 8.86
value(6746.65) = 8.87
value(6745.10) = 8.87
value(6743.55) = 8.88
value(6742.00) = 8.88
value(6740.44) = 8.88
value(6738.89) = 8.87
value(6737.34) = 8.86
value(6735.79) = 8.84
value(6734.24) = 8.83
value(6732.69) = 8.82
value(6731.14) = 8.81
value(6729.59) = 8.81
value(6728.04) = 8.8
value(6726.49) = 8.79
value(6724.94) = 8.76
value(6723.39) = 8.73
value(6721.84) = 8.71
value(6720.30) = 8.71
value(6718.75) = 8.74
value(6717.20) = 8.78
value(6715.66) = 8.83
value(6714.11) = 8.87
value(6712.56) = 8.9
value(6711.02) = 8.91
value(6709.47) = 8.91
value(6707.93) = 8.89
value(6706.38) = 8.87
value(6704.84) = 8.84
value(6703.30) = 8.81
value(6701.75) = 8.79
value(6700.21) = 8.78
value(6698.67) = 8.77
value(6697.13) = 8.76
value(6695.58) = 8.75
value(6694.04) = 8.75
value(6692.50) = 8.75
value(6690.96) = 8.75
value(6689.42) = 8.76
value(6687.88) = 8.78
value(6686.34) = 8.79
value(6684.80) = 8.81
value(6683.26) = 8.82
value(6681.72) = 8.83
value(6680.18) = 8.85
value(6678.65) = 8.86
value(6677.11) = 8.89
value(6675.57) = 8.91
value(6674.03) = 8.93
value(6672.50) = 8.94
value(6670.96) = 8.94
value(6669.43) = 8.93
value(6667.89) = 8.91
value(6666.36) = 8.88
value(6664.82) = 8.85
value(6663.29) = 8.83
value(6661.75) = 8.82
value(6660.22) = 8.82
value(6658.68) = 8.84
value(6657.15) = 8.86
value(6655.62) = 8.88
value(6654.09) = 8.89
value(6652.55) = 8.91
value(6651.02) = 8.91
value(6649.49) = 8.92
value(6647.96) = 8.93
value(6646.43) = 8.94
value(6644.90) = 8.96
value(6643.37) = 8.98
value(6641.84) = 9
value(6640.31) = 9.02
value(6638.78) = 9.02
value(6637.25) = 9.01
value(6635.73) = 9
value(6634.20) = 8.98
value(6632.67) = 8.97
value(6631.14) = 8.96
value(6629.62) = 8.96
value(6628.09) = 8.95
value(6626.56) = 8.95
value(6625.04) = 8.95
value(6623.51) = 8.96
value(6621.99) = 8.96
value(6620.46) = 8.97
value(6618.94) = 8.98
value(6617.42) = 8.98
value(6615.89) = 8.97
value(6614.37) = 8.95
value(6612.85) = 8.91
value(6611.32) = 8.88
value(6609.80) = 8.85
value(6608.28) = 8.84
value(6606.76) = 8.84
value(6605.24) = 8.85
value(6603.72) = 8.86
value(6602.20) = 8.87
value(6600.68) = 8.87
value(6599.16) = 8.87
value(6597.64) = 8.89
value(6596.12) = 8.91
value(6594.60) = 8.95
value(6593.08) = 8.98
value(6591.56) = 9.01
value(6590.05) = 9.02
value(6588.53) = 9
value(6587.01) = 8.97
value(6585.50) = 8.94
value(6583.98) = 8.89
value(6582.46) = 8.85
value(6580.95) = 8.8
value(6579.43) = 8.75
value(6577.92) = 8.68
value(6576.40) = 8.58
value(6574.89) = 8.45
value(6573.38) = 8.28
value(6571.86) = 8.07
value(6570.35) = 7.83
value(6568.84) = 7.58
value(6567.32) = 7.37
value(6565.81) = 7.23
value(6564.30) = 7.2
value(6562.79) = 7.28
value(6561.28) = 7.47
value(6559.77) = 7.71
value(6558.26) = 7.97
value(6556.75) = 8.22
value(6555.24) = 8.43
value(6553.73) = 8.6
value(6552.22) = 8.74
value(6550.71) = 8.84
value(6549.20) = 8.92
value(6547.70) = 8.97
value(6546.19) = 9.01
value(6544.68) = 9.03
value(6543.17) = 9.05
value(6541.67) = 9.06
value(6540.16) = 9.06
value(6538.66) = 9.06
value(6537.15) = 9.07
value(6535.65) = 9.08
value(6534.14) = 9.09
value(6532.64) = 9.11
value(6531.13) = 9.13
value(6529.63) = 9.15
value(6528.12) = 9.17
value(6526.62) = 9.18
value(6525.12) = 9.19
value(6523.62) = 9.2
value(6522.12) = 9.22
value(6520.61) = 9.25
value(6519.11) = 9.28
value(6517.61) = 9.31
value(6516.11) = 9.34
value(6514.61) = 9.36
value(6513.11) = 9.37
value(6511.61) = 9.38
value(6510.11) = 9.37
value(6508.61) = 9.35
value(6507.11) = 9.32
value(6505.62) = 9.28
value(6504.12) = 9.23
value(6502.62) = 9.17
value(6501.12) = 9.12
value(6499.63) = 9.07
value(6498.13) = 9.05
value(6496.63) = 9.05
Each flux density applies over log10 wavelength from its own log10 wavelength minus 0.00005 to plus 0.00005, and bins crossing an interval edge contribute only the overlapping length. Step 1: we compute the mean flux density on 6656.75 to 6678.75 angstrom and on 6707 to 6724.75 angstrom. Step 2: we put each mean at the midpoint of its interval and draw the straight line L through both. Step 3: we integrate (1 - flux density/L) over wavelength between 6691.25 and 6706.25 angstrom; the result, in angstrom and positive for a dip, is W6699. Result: 0.1 angstrom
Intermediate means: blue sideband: 8.88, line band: 8.78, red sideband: 8.81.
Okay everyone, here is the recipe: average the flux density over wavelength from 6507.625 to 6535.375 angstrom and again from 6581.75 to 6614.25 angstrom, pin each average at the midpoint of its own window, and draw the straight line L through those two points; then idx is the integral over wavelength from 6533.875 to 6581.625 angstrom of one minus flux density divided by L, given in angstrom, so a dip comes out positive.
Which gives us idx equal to 3.5 angstrom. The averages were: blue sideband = 9.24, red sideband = 8.91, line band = 8.41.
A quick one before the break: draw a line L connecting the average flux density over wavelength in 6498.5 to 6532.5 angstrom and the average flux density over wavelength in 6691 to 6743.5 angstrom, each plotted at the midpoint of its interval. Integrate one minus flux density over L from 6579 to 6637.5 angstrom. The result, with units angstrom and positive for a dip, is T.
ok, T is 0.8 angstrom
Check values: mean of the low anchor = 9.24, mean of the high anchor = 8.81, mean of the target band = 8.93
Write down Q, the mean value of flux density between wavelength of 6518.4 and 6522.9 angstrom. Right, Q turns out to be 9.24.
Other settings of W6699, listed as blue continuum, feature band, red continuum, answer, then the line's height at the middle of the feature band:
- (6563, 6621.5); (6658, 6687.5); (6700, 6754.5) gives -0.4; 8.75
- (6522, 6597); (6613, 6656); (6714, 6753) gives -1.2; 8.72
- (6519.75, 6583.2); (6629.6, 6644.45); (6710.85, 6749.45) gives -0.5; 8.7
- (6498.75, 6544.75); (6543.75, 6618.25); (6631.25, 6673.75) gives 4.1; 9.07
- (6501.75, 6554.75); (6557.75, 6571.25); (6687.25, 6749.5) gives 2.3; 9.07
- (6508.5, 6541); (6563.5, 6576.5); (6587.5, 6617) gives 1.8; 9.04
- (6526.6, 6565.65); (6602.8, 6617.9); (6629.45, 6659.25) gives -0.1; 8.84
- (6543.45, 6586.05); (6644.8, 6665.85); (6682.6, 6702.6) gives -0.6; 8.64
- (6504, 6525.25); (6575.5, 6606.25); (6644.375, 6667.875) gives 0.7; 9.08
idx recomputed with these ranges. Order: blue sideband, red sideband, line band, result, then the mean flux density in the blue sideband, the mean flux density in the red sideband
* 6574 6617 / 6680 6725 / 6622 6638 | -0.2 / 8.86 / 8.8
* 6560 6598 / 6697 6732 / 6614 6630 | -0.8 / 8.39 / 8.81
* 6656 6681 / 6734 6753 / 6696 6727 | 0.2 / 8.88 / 8.86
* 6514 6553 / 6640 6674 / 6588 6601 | 0.1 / 9.11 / 8.91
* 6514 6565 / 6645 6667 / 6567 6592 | 0.8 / 8.82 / 8.88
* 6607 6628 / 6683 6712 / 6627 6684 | -0.3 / 8.93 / 8.81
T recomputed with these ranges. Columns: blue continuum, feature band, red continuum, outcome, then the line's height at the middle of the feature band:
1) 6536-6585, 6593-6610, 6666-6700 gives -0.64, 8.56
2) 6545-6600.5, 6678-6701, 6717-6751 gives -0.18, 8.72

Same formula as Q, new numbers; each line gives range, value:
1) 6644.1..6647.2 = 8.95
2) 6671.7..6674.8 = 8.94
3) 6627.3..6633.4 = 8.95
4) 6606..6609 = 8.85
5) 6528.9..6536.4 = 9.11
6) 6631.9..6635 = 8.95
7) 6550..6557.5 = 8.56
